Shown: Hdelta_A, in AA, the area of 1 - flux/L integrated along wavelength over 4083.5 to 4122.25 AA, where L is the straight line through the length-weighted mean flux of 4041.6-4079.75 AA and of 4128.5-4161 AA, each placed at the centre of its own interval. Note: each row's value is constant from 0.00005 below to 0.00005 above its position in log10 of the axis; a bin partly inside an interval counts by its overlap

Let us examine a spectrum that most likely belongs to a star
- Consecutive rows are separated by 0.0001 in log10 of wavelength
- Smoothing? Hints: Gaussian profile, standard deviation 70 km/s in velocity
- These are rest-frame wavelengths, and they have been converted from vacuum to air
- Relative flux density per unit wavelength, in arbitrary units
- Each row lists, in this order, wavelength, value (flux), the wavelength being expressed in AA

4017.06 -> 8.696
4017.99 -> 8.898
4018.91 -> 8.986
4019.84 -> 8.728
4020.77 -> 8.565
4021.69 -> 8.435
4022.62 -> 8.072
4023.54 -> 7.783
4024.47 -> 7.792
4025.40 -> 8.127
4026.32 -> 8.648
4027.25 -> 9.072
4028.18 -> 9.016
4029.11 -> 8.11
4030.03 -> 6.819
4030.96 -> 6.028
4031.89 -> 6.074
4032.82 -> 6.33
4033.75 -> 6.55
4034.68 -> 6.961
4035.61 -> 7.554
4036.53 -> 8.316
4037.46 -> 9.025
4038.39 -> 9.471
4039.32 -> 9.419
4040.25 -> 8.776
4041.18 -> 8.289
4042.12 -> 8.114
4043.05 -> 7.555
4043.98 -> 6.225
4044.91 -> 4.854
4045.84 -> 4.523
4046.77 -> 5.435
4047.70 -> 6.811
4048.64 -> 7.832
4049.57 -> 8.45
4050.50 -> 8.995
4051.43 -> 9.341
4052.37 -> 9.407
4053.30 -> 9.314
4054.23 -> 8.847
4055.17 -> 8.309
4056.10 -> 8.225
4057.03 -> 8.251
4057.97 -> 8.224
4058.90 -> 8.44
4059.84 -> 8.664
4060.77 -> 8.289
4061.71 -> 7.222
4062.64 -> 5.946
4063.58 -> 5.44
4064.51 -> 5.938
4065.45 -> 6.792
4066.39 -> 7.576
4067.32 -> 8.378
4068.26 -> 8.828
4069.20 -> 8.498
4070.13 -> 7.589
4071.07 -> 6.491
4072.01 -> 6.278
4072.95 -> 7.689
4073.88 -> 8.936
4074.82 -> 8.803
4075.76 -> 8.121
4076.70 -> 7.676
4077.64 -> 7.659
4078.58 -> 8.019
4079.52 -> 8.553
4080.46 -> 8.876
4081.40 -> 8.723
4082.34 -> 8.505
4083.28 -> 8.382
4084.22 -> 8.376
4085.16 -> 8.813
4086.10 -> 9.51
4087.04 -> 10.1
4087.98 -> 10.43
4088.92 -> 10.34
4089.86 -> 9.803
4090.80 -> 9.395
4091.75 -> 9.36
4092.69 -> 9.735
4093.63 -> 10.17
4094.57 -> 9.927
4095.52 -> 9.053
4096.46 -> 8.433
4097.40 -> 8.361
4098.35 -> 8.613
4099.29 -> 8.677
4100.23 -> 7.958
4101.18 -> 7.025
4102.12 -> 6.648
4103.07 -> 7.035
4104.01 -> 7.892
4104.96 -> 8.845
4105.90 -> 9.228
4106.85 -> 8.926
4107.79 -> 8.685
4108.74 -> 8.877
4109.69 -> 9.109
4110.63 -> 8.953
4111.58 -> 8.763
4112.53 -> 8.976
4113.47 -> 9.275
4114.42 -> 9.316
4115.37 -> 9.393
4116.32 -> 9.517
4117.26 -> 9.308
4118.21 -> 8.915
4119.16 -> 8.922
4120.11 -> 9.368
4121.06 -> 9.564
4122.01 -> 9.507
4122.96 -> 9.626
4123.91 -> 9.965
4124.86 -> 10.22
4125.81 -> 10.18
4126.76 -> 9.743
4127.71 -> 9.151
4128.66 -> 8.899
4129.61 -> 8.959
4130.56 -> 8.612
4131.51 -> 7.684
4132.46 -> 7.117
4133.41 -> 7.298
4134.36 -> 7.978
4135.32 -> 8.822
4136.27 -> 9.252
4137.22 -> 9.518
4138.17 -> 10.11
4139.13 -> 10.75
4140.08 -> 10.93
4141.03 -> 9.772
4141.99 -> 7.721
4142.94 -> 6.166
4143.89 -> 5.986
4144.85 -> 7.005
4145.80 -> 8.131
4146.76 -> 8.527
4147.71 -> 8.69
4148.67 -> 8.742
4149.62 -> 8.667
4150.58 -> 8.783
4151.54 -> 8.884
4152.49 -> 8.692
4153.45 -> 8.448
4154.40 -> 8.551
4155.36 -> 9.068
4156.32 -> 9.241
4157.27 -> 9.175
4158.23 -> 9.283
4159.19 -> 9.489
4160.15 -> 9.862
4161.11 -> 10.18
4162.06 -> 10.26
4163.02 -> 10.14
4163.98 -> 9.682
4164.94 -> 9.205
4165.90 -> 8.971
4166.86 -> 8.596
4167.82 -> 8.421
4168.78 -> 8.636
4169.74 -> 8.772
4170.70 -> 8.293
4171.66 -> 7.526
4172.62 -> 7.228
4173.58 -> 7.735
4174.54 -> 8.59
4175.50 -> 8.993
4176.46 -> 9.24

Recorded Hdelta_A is -3.9 AA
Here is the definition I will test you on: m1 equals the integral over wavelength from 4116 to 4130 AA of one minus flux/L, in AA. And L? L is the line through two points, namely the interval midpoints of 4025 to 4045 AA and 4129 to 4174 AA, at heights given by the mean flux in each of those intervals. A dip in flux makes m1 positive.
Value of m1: -1.6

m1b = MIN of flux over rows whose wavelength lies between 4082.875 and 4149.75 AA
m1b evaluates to 5.986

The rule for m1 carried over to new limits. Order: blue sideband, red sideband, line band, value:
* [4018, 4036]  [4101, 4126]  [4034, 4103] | 1.57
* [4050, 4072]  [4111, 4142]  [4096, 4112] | 0.75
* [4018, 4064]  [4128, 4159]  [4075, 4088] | -0.78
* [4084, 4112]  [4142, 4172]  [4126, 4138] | 0.17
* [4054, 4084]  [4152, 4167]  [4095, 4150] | -0.16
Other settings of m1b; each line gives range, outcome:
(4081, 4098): 8.361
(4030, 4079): 4.523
